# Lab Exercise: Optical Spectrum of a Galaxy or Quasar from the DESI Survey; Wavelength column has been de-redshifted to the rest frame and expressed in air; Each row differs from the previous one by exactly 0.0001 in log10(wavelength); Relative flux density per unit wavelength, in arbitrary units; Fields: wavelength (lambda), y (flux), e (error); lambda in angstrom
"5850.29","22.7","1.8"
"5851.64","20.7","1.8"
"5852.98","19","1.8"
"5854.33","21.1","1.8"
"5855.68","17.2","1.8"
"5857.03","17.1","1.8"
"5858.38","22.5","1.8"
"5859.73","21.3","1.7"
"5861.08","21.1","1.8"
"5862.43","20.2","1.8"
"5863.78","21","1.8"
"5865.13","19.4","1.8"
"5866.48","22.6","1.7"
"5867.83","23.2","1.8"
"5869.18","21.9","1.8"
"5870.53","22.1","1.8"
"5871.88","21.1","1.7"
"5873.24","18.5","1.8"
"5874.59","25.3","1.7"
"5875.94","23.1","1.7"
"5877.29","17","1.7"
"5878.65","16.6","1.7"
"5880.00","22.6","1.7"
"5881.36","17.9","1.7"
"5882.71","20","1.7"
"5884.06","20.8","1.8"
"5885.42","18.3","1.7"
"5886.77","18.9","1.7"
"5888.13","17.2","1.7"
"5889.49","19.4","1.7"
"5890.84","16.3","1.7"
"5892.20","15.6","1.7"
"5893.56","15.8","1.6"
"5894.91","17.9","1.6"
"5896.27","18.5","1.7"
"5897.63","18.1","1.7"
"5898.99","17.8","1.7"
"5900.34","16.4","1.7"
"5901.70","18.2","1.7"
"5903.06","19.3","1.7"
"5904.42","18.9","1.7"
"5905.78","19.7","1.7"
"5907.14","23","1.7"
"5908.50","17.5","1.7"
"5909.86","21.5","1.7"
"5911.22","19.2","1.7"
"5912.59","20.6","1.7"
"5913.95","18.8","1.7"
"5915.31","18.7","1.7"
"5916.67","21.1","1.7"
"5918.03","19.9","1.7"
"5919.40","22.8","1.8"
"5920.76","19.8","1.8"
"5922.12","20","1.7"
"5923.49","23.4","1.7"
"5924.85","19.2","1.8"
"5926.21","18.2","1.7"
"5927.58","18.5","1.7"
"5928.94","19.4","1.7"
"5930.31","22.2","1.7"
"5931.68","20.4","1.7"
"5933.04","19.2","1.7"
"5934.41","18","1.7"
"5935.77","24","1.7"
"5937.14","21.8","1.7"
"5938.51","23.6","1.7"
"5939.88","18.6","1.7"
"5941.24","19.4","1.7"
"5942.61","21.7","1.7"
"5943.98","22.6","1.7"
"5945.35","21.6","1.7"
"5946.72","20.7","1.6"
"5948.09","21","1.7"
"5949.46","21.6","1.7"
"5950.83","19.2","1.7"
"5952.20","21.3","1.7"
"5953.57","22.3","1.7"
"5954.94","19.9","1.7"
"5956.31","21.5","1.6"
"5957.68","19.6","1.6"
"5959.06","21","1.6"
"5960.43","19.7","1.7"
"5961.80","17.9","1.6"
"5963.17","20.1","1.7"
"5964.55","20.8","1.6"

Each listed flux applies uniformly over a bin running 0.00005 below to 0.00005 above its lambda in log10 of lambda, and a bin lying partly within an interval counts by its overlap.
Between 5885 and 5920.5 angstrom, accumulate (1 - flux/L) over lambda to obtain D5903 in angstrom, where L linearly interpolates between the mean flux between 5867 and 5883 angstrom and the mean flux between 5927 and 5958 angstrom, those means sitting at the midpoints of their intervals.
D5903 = 3.4 angstrom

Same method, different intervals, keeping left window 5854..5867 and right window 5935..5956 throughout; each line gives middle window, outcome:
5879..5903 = 2.82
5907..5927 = 0.75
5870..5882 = 0.01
